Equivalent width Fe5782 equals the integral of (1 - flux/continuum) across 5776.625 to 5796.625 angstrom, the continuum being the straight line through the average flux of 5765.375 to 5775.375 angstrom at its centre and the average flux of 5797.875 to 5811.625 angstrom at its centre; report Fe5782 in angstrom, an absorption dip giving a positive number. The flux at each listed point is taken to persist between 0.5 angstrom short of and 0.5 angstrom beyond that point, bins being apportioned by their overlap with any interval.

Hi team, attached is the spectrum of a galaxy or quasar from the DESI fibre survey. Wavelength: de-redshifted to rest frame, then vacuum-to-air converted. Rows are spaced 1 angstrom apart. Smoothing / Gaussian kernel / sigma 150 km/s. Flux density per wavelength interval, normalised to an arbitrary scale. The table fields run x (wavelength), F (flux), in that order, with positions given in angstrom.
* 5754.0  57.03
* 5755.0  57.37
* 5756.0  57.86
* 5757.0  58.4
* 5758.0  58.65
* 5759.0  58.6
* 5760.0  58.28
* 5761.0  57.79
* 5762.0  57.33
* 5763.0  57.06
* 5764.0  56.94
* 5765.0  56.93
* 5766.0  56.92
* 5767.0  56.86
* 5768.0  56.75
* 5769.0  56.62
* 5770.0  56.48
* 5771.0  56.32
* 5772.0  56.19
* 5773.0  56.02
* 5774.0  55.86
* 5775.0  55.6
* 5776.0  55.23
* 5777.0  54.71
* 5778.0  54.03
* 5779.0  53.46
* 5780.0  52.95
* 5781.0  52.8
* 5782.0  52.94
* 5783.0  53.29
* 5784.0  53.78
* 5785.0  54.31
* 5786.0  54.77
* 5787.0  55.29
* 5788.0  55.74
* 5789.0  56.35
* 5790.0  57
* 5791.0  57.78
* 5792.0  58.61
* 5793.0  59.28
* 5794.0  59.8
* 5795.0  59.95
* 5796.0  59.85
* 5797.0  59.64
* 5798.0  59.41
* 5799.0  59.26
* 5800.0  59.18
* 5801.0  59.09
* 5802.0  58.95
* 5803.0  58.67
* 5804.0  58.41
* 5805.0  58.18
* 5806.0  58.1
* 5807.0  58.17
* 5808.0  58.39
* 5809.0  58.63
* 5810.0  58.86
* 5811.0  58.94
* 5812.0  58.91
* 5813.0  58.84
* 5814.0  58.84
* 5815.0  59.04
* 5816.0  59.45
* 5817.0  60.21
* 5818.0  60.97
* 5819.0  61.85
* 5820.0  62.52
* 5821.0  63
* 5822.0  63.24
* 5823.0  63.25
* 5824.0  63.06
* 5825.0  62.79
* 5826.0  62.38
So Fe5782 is 0.6 angstrom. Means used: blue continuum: 56.4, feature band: 55.9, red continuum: 58.7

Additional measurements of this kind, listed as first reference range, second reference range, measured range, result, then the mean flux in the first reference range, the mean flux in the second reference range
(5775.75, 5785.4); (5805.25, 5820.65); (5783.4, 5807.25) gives -0.7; 53.7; 59.5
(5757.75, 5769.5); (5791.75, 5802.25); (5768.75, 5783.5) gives 0.8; 57.4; 59.4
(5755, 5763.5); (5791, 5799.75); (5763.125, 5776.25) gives 0.4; 58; 59.4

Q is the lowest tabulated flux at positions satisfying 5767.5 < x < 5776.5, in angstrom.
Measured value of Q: 55.23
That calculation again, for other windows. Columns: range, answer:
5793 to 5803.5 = 58.67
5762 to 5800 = 52.8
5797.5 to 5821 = 58.1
